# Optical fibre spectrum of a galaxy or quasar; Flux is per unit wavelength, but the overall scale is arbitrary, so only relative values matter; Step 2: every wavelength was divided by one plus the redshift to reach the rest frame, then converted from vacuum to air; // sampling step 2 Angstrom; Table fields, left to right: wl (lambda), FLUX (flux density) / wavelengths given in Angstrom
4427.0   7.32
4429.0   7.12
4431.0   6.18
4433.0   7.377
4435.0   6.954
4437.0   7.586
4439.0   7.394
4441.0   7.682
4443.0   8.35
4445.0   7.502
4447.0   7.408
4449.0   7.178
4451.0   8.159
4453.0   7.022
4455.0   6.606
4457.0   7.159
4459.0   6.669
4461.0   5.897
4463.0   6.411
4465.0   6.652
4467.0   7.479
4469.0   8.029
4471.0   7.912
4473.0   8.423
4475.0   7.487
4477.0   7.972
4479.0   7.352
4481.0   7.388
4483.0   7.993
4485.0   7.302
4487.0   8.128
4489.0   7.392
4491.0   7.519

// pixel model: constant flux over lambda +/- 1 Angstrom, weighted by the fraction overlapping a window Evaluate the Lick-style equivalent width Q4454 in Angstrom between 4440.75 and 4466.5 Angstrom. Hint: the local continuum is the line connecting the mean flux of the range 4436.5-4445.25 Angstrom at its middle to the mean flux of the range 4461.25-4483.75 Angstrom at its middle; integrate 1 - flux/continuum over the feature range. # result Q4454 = 1.7 Angstrom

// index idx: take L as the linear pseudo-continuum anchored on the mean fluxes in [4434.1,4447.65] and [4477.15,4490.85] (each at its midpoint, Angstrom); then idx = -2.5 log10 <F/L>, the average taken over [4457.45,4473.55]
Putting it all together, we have 0.065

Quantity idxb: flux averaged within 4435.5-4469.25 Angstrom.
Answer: 7.22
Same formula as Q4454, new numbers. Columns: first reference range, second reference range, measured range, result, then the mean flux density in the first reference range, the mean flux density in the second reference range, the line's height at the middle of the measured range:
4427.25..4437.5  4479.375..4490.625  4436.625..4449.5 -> -0.80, 7.04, 7.62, 7.16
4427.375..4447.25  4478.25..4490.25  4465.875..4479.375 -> -0.51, 7.35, 7.6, 7.54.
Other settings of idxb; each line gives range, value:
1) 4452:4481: 7.23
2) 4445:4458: 7.27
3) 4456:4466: 6.56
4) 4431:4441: 7.25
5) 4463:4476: 7.57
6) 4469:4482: 7.78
